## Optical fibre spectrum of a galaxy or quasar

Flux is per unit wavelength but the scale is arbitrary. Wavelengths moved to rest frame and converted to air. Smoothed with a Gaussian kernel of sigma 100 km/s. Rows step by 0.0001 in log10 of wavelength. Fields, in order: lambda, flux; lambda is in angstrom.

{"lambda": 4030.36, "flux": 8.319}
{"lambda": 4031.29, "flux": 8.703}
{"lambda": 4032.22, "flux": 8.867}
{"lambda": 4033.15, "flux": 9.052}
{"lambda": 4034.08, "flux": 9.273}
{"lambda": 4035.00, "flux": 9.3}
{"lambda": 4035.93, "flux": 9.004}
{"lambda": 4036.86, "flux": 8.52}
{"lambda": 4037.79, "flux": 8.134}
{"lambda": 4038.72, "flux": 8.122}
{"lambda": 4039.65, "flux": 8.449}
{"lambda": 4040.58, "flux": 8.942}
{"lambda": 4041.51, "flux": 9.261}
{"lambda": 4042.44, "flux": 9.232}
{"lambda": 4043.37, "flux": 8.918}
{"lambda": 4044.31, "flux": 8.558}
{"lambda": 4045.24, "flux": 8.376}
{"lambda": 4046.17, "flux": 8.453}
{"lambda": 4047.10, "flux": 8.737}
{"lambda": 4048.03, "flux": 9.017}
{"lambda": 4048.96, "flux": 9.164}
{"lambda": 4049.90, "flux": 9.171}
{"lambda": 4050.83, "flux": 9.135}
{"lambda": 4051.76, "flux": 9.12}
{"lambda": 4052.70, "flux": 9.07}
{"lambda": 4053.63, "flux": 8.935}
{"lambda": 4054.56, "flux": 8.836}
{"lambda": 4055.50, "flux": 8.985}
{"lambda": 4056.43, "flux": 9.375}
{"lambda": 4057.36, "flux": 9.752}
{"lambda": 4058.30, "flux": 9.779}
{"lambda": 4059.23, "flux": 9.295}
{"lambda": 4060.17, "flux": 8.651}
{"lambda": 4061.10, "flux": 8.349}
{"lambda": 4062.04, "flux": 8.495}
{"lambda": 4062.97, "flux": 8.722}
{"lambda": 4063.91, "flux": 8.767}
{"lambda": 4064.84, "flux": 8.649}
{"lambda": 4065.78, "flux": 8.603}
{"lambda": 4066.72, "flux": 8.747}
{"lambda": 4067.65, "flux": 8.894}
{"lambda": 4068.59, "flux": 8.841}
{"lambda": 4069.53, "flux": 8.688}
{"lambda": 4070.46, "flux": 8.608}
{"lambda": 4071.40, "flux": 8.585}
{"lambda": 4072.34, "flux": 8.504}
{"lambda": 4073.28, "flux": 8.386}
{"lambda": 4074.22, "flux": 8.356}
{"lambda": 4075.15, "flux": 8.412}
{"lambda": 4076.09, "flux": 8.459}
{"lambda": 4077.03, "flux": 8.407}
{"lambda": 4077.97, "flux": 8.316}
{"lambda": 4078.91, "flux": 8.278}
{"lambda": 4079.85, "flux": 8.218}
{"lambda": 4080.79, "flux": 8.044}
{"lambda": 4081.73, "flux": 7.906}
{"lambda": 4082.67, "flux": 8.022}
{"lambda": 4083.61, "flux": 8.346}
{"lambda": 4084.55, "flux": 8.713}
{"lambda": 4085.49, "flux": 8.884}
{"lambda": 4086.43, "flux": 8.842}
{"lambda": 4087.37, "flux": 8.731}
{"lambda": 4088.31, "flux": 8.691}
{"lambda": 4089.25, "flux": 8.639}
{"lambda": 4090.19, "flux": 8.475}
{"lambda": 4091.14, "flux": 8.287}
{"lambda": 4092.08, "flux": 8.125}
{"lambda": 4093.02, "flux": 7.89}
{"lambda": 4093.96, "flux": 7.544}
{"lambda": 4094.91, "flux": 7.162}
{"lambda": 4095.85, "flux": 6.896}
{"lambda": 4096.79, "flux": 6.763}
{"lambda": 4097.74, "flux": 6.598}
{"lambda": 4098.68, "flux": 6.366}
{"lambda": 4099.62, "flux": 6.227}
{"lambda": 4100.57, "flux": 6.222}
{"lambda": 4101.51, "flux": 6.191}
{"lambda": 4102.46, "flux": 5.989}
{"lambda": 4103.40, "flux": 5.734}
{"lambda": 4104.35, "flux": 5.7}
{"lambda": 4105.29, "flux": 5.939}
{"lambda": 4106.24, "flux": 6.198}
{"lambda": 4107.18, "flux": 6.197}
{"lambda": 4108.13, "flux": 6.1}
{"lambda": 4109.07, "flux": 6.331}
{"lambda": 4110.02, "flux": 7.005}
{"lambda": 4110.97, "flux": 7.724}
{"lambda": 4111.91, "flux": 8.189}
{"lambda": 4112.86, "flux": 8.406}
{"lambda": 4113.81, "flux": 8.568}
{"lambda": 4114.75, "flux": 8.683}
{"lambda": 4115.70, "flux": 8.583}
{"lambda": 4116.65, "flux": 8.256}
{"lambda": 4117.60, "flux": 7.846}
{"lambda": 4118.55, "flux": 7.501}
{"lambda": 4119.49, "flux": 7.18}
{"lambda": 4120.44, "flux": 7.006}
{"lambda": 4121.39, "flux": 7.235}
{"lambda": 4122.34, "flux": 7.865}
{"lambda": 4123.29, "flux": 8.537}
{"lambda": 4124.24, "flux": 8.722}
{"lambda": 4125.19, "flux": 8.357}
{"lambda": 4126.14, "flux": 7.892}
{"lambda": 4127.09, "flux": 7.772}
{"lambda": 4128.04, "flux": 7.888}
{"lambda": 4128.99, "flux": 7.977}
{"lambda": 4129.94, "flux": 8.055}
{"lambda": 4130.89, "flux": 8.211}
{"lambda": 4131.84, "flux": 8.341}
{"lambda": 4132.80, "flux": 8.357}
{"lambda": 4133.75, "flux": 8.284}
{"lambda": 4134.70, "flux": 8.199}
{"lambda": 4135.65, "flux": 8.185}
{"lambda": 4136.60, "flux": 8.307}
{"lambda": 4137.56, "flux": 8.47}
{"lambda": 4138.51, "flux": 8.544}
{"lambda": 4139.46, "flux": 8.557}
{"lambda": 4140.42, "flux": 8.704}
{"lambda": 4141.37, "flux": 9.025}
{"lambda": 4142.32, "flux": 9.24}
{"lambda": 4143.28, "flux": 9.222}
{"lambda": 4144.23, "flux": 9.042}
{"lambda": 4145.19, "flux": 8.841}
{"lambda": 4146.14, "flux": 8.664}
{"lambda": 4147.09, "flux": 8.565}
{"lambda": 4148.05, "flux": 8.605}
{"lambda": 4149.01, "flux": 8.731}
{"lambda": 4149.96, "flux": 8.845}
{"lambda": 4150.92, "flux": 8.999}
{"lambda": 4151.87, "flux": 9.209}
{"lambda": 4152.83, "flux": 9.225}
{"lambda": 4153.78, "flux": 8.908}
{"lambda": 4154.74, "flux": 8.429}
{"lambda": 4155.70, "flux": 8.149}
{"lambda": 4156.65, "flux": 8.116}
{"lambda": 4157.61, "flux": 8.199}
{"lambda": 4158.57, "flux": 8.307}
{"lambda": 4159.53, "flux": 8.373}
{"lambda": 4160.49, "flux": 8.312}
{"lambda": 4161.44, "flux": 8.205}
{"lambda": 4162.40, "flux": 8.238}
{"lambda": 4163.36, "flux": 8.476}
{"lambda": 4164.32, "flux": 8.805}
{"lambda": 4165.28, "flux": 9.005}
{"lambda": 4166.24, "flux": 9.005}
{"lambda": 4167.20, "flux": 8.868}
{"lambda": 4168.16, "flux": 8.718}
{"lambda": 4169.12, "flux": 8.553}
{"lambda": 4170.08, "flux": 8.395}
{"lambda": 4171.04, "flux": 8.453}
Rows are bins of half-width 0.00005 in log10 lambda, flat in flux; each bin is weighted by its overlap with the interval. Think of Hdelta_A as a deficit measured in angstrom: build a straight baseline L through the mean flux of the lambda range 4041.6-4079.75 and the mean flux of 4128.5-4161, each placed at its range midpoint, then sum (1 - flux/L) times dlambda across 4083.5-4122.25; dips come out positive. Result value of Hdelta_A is 5.7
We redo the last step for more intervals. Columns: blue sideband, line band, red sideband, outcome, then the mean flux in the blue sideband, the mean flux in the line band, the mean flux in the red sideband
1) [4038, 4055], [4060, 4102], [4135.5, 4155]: 3.4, 8.85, 8.12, 8.79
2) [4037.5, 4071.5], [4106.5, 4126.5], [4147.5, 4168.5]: 2.3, 8.86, 7.71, 8.62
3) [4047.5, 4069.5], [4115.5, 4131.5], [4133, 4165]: 1.4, 8.96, 7.93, 8.61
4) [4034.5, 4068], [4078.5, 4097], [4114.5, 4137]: 0.7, 8.88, 8.14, 8.04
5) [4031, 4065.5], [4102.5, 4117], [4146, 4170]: 2.7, 8.9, 7.13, 8.61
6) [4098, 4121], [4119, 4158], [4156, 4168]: -2.9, 7.01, 8.41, 8.49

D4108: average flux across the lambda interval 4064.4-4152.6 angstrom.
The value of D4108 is 8.02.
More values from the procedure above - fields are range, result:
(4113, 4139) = 8.11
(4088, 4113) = 6.99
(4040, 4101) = 8.45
